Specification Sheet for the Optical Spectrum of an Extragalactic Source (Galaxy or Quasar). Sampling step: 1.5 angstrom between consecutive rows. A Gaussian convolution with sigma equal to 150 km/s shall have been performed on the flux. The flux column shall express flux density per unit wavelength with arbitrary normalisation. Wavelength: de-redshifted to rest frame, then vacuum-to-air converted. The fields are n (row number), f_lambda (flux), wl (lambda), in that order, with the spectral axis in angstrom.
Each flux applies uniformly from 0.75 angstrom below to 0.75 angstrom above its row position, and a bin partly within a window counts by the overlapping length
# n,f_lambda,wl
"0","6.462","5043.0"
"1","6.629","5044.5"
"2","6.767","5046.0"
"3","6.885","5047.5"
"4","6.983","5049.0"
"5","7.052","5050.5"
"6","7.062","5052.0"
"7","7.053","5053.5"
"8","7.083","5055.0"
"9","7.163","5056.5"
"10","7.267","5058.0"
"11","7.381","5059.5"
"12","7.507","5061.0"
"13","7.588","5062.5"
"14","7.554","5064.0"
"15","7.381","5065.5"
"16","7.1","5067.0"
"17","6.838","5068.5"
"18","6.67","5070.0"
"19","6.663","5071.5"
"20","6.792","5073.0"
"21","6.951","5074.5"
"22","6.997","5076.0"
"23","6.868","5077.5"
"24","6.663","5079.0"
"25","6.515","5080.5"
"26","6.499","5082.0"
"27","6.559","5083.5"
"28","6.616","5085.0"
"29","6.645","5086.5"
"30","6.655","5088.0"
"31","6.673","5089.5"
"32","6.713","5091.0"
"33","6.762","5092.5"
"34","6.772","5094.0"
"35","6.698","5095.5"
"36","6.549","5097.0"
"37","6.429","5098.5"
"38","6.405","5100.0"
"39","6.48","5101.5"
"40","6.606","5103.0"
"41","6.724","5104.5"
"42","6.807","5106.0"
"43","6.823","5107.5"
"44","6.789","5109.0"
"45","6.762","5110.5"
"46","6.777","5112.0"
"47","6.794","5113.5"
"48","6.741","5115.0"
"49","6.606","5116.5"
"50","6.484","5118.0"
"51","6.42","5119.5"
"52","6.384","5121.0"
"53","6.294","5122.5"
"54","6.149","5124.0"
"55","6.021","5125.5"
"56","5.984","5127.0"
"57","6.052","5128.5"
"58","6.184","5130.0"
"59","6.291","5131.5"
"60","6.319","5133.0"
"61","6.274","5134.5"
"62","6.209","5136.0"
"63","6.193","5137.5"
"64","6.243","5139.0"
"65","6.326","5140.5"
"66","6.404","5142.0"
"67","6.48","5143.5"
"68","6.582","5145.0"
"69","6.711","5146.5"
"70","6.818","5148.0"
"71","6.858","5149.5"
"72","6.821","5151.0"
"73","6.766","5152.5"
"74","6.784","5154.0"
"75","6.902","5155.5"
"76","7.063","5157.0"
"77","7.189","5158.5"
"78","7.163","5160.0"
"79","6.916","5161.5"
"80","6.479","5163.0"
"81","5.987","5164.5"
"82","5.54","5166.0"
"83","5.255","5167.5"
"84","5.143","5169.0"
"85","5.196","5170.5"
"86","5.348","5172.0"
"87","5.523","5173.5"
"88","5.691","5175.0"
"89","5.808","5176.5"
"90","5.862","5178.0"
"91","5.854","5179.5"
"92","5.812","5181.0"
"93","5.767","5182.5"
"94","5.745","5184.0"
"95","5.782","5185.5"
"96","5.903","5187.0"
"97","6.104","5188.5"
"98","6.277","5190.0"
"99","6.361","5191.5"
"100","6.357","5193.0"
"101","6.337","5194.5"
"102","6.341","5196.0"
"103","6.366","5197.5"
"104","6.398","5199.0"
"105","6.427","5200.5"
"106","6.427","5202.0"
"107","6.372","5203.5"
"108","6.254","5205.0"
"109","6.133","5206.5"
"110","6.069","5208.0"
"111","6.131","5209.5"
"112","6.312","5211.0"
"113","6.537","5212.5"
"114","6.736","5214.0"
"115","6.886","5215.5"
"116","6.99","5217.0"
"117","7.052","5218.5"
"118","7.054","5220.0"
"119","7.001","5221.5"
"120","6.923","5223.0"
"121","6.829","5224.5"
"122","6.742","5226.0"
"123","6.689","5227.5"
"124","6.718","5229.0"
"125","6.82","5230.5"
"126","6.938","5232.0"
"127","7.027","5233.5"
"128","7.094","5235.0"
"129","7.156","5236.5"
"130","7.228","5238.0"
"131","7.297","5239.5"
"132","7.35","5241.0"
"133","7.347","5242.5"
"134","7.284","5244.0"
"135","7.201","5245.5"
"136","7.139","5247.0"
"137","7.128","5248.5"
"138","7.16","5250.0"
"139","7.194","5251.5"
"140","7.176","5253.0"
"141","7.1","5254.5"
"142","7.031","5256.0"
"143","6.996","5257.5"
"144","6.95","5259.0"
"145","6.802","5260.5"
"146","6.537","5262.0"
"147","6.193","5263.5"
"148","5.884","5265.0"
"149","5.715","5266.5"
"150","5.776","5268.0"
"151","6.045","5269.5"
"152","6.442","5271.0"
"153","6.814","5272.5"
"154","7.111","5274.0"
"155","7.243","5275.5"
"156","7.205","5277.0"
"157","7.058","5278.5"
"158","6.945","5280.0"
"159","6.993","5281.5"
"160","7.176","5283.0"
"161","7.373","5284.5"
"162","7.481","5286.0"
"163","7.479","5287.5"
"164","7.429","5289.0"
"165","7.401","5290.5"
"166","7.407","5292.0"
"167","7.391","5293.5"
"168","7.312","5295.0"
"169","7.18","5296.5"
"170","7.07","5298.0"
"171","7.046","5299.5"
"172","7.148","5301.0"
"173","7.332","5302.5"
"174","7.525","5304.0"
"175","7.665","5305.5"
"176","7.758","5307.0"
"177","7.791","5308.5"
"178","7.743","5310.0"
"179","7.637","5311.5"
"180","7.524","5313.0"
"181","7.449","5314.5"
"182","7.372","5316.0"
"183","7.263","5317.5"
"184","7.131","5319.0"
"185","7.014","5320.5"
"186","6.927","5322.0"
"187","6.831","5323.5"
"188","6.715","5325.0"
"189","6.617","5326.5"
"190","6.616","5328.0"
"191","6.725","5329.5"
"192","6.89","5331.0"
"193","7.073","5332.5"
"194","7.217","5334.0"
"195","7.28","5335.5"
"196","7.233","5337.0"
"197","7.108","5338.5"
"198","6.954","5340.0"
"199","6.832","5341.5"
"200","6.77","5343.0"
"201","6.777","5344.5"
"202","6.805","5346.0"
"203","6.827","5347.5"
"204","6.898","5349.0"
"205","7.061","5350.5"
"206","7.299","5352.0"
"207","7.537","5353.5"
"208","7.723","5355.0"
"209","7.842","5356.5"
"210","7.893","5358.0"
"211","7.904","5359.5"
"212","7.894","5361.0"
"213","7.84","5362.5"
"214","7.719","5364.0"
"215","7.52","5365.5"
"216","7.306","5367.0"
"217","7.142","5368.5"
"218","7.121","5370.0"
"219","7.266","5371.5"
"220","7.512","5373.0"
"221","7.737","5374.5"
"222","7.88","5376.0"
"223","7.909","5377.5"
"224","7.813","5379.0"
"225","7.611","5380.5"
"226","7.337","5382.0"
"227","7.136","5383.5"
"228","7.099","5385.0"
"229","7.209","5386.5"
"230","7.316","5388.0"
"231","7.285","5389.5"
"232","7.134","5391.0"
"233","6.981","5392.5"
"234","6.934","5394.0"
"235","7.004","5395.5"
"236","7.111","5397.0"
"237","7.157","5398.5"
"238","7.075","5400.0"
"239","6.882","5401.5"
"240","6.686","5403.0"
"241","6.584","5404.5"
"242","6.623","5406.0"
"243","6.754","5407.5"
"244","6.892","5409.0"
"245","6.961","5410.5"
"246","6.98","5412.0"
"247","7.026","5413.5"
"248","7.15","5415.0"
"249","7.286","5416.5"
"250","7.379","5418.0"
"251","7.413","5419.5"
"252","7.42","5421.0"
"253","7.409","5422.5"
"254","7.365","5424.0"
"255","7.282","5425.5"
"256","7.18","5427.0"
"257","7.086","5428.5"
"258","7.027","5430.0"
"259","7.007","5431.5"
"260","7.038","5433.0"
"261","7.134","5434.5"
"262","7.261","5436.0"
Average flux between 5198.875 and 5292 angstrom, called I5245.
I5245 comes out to 6.85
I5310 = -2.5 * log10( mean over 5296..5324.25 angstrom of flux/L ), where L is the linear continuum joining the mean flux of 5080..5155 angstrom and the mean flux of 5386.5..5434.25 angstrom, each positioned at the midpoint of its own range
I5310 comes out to -0.068 mag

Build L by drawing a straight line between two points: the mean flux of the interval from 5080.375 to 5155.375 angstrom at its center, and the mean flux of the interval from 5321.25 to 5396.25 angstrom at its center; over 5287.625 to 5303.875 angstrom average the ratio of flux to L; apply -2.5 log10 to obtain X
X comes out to -0.04 mag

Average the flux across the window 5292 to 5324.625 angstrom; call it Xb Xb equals 7.33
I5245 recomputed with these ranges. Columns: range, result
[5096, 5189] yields 6.31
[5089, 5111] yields 6.66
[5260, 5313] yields 7.07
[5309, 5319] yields 7.48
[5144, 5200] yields 6.21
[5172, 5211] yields 6.07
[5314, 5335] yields 6.99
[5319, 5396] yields 7.24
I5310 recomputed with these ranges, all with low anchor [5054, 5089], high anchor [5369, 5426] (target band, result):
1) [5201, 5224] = 0.075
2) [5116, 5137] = 0.121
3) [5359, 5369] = -0.065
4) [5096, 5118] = 0.051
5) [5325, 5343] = 0.033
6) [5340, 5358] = 0.002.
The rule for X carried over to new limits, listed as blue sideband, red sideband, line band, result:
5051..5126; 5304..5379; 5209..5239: 0.03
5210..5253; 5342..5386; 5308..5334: 0.02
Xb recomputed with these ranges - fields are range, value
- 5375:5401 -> 7.29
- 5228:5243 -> 7.09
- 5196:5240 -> 6.7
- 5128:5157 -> 6.5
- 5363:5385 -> 7.49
